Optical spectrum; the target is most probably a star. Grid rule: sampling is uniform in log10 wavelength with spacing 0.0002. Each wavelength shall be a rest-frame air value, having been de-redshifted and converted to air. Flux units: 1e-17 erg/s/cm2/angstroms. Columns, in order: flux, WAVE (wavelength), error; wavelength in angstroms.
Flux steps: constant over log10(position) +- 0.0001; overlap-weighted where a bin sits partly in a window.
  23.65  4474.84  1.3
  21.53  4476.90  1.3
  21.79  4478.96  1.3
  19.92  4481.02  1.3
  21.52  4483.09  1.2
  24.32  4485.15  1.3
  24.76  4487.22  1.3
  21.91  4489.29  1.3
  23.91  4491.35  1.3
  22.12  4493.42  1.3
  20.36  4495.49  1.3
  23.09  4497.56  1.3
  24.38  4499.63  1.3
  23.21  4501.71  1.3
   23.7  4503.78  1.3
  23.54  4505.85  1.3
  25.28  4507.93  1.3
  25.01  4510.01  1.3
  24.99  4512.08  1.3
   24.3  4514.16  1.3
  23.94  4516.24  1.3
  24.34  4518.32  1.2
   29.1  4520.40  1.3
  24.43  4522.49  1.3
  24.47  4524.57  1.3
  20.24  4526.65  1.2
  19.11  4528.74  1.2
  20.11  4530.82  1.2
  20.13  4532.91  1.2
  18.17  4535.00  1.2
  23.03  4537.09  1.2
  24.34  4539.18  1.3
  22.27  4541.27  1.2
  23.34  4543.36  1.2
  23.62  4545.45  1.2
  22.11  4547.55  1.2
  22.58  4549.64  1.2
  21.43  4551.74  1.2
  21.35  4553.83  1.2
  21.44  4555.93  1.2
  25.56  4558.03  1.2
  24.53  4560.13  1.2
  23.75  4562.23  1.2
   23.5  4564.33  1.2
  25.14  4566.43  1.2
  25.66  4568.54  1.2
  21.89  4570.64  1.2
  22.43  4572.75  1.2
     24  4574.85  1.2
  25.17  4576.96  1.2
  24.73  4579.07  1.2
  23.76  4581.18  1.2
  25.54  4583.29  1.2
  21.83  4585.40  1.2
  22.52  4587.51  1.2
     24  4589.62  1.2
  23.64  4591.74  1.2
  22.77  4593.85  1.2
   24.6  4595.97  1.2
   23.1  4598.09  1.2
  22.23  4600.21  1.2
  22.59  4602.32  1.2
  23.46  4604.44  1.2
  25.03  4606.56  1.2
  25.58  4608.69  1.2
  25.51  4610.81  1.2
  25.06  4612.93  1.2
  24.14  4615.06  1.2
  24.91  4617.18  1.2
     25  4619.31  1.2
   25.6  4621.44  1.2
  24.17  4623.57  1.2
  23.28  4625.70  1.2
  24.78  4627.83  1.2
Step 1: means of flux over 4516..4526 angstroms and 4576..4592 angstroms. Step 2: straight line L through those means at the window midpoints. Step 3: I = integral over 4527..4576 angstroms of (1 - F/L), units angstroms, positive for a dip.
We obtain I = 3.9 angstroms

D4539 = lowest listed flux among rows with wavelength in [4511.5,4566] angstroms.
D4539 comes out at 18.17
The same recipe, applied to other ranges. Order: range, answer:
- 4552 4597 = 21.35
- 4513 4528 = 20.24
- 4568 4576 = 21.89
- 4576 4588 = 21.83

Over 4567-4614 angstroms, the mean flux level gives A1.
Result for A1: 23.9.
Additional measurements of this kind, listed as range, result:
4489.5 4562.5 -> 23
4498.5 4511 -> 24.2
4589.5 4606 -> 23.3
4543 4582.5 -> 23.5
